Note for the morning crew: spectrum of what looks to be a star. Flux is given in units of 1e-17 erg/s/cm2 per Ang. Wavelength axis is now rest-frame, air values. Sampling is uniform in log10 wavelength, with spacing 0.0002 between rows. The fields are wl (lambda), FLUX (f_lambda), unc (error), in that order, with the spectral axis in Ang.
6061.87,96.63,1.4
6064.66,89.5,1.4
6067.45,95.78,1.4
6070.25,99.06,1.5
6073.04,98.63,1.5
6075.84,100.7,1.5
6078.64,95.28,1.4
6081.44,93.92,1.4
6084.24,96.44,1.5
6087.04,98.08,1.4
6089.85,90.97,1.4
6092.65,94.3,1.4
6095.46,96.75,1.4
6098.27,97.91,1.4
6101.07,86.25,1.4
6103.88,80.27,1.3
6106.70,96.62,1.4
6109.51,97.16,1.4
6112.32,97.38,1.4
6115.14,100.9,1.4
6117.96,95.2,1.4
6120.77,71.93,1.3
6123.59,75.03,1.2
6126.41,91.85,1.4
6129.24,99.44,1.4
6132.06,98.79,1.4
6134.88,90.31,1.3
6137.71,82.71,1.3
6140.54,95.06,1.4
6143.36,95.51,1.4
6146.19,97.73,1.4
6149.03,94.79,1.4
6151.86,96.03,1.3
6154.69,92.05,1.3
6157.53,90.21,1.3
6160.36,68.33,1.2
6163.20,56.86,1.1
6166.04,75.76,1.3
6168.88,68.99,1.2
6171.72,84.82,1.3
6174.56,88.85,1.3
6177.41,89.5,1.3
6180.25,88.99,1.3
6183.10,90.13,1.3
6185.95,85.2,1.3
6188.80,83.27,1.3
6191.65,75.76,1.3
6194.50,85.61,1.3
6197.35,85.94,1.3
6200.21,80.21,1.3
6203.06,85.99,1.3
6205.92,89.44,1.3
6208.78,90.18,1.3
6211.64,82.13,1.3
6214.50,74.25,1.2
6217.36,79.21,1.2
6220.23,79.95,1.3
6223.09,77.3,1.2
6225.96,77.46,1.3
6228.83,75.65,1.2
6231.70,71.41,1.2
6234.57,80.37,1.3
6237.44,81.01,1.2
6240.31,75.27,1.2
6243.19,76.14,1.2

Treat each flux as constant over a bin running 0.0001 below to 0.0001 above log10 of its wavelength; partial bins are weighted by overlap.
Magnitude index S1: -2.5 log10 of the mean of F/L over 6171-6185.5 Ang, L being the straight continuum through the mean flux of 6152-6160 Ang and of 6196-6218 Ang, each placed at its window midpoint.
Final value -0.02 mag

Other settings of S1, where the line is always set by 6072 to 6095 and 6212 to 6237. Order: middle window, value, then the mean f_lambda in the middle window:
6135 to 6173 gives 0.03 mag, 84.7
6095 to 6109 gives 0.02 mag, 91.6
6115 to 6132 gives 0.02 mag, 88.9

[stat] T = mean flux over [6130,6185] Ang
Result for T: 86.7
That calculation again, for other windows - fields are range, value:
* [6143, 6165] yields 85.8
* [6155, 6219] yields 82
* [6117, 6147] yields 90.1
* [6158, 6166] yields 68.2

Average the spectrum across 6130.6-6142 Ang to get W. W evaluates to 91.8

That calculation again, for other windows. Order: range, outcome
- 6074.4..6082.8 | 96.6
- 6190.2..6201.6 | 81.9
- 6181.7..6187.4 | 87.6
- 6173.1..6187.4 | 88.5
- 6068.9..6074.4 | 99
